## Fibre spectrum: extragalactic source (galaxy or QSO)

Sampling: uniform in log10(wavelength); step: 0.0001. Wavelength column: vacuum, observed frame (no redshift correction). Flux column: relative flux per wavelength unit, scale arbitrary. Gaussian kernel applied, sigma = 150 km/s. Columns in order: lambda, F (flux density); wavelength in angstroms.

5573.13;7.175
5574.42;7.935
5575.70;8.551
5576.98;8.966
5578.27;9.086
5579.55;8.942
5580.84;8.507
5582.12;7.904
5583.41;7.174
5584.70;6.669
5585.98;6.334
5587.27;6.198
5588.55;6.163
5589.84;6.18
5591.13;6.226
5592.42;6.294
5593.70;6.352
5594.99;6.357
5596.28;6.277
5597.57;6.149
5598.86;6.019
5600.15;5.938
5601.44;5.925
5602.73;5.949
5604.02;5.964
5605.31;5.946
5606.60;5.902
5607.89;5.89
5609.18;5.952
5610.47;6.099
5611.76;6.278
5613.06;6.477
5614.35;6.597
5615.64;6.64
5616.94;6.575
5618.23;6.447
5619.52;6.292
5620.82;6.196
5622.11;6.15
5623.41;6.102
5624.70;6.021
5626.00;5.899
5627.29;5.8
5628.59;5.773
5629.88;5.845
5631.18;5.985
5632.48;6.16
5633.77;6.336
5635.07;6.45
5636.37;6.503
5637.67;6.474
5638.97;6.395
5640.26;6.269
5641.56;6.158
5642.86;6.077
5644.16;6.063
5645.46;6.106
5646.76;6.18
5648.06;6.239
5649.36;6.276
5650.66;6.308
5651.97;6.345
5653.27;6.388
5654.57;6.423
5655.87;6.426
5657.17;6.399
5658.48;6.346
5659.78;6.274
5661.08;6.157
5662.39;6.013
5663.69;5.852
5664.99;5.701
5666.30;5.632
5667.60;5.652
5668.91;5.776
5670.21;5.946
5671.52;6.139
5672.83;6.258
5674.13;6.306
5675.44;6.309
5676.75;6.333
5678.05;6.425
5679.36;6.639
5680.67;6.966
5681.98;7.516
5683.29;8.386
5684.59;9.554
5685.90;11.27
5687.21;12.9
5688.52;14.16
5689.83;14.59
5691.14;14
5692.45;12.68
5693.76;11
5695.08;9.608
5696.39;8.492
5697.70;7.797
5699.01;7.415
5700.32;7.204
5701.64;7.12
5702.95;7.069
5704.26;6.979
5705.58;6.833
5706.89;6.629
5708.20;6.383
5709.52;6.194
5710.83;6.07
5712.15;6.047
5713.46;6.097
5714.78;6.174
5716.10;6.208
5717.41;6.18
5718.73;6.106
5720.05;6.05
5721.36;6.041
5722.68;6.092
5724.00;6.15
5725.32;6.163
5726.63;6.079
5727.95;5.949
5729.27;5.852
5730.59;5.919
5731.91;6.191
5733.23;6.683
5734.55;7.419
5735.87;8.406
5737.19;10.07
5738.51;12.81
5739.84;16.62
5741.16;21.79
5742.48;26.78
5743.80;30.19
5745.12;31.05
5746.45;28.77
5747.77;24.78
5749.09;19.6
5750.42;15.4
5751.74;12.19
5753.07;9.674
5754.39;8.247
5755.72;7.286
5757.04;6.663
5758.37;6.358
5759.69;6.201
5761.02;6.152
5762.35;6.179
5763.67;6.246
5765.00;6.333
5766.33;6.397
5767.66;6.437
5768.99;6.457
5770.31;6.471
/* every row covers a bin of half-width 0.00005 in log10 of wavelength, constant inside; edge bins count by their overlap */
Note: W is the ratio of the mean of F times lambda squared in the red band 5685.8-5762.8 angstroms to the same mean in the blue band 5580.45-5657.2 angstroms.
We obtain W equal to 1.71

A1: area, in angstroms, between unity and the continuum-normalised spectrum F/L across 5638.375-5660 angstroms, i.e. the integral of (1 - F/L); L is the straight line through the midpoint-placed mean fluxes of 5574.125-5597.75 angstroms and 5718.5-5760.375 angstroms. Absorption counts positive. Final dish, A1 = 6.9 angstroms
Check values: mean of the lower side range 7.18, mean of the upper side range 12.1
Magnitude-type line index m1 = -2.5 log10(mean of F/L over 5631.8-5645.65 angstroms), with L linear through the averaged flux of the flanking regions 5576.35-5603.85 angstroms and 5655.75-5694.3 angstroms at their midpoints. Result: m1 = 0.19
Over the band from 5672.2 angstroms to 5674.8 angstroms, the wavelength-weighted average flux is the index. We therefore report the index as 6.29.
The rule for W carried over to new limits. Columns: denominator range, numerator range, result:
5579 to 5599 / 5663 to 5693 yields 1.27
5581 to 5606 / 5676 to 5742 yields 1.38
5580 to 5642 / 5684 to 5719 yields 1.40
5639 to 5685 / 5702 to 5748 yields 1.67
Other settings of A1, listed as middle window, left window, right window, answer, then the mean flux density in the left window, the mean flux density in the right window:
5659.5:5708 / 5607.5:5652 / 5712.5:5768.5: 2.3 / 6.21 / 10.6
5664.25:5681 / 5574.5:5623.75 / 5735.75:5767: 6.7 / 6.64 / 14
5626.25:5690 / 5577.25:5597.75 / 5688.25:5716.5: 8.1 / 6.98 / 8.33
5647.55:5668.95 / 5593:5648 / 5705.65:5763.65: 4.0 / 6.17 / 10.4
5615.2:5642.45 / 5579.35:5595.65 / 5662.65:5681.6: 1.2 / 6.81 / 6.16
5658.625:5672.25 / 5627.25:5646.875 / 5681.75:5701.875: 3.9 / 6.17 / 10.4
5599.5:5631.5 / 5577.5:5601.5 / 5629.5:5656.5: 2.1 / 6.8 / 6.26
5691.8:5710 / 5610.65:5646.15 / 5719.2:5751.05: 5.0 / 6.22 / 13.3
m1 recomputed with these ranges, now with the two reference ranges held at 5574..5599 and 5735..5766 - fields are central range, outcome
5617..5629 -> 0.38 mag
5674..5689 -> 0.29 mag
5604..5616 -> 0.30 mag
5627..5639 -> 0.42 mag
